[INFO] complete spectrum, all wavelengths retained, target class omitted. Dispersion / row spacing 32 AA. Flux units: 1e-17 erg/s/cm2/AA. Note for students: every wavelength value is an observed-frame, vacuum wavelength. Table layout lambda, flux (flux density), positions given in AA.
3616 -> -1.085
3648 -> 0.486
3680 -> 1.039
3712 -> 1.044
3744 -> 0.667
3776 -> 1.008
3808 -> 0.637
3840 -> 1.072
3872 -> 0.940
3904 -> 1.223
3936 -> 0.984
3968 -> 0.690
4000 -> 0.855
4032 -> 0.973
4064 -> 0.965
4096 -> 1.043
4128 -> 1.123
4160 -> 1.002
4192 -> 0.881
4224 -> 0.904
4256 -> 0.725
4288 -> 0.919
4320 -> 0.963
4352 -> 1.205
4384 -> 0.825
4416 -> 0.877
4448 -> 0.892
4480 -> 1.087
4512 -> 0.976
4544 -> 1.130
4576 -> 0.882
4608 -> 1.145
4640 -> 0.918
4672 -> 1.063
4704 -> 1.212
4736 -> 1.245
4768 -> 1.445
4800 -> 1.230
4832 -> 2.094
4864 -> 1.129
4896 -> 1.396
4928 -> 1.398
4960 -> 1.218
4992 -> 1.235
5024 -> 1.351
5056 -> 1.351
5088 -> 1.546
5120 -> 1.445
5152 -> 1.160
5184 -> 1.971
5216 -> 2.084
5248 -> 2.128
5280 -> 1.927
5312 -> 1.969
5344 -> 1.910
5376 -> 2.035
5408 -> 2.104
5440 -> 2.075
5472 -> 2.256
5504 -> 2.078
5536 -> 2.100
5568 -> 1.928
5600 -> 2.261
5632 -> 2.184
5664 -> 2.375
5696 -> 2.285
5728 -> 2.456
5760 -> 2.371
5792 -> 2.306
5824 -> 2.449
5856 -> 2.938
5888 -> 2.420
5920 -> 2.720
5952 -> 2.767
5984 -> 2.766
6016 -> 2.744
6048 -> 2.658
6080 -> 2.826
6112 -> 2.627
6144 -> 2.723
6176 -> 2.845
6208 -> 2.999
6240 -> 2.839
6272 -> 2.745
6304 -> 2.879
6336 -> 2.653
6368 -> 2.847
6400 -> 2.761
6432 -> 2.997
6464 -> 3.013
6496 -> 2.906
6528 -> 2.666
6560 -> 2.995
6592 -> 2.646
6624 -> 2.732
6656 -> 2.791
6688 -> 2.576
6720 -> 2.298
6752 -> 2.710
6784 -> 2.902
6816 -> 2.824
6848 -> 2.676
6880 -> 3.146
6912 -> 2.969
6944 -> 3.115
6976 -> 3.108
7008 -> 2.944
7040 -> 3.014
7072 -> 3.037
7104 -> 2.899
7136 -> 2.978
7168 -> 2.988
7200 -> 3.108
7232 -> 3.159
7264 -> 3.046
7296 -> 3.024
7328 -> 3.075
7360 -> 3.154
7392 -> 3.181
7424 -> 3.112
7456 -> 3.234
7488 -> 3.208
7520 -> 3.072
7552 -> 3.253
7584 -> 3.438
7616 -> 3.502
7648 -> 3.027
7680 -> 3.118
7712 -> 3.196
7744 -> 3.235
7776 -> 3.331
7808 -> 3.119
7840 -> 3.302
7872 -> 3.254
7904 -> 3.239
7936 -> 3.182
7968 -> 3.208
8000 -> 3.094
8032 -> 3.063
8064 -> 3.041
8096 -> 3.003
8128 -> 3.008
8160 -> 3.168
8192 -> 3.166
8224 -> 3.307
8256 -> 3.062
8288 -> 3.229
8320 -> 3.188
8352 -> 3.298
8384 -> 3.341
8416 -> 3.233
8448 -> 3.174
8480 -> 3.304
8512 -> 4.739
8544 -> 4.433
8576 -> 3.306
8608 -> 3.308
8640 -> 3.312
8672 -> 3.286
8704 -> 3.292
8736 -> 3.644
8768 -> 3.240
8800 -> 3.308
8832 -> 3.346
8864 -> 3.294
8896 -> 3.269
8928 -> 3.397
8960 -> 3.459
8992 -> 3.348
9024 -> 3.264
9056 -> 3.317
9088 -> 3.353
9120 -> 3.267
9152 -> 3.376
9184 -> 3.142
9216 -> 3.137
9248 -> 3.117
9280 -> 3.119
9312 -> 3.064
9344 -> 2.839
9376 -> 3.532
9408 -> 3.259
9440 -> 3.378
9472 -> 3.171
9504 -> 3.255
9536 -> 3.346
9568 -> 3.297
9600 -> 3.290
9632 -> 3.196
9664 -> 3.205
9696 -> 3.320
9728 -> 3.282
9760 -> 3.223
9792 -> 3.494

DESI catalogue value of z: 0.30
